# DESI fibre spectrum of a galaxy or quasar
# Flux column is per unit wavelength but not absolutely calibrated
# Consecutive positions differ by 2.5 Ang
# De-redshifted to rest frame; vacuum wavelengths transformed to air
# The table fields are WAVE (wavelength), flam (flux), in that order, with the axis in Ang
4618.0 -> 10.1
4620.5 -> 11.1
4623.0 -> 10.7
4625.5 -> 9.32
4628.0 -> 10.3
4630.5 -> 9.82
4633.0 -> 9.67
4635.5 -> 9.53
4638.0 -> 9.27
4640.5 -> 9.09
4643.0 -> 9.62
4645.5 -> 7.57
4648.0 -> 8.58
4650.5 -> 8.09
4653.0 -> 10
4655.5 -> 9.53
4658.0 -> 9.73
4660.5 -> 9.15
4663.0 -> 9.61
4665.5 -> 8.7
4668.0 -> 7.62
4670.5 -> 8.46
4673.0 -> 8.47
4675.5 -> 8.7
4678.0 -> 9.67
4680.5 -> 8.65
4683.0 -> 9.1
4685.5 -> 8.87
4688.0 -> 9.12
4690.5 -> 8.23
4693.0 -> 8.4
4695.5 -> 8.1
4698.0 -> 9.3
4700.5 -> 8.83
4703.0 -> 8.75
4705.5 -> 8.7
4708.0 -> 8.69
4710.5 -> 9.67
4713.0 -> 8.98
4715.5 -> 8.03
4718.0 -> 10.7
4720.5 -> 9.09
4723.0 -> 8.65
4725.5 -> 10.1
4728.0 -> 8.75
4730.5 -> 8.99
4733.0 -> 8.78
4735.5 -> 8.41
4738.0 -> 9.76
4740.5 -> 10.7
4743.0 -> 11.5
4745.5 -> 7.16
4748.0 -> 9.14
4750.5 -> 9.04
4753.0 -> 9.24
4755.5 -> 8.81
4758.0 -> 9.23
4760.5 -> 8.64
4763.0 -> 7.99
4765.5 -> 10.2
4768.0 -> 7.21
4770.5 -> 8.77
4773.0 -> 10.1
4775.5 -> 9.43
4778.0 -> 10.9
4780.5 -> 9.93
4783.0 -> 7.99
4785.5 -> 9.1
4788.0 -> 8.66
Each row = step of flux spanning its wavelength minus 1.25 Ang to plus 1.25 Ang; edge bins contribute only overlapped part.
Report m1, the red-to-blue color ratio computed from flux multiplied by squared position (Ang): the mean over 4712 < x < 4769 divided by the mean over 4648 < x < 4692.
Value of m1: 1.1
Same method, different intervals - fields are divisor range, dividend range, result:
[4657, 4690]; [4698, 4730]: 1.04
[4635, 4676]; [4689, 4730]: 1.03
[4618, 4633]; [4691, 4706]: 0.88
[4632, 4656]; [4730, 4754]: 1.07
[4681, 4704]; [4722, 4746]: 1.09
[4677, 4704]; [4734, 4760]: 1.08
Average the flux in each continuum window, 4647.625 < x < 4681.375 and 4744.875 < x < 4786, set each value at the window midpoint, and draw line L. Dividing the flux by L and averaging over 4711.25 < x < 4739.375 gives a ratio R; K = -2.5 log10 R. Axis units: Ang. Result -0.02 mag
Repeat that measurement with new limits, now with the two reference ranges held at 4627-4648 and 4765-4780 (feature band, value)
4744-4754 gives 0.08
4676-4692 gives 0.05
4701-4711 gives 0.06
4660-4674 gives 0.08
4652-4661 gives -0.04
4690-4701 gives 0.09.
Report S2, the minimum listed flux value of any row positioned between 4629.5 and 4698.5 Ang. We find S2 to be 7.57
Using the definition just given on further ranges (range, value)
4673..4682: 8.47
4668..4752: 7.16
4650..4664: 8.09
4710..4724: 8.03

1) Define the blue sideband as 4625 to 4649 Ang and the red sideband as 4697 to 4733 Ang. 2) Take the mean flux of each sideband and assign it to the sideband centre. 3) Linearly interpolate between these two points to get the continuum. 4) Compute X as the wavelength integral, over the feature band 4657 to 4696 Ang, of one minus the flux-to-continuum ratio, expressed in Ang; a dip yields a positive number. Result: 1.6 Ang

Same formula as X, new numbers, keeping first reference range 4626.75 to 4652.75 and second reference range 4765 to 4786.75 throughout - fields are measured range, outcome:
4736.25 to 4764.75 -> 0.13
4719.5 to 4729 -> 0.08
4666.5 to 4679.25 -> 0.86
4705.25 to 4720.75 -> 0.12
